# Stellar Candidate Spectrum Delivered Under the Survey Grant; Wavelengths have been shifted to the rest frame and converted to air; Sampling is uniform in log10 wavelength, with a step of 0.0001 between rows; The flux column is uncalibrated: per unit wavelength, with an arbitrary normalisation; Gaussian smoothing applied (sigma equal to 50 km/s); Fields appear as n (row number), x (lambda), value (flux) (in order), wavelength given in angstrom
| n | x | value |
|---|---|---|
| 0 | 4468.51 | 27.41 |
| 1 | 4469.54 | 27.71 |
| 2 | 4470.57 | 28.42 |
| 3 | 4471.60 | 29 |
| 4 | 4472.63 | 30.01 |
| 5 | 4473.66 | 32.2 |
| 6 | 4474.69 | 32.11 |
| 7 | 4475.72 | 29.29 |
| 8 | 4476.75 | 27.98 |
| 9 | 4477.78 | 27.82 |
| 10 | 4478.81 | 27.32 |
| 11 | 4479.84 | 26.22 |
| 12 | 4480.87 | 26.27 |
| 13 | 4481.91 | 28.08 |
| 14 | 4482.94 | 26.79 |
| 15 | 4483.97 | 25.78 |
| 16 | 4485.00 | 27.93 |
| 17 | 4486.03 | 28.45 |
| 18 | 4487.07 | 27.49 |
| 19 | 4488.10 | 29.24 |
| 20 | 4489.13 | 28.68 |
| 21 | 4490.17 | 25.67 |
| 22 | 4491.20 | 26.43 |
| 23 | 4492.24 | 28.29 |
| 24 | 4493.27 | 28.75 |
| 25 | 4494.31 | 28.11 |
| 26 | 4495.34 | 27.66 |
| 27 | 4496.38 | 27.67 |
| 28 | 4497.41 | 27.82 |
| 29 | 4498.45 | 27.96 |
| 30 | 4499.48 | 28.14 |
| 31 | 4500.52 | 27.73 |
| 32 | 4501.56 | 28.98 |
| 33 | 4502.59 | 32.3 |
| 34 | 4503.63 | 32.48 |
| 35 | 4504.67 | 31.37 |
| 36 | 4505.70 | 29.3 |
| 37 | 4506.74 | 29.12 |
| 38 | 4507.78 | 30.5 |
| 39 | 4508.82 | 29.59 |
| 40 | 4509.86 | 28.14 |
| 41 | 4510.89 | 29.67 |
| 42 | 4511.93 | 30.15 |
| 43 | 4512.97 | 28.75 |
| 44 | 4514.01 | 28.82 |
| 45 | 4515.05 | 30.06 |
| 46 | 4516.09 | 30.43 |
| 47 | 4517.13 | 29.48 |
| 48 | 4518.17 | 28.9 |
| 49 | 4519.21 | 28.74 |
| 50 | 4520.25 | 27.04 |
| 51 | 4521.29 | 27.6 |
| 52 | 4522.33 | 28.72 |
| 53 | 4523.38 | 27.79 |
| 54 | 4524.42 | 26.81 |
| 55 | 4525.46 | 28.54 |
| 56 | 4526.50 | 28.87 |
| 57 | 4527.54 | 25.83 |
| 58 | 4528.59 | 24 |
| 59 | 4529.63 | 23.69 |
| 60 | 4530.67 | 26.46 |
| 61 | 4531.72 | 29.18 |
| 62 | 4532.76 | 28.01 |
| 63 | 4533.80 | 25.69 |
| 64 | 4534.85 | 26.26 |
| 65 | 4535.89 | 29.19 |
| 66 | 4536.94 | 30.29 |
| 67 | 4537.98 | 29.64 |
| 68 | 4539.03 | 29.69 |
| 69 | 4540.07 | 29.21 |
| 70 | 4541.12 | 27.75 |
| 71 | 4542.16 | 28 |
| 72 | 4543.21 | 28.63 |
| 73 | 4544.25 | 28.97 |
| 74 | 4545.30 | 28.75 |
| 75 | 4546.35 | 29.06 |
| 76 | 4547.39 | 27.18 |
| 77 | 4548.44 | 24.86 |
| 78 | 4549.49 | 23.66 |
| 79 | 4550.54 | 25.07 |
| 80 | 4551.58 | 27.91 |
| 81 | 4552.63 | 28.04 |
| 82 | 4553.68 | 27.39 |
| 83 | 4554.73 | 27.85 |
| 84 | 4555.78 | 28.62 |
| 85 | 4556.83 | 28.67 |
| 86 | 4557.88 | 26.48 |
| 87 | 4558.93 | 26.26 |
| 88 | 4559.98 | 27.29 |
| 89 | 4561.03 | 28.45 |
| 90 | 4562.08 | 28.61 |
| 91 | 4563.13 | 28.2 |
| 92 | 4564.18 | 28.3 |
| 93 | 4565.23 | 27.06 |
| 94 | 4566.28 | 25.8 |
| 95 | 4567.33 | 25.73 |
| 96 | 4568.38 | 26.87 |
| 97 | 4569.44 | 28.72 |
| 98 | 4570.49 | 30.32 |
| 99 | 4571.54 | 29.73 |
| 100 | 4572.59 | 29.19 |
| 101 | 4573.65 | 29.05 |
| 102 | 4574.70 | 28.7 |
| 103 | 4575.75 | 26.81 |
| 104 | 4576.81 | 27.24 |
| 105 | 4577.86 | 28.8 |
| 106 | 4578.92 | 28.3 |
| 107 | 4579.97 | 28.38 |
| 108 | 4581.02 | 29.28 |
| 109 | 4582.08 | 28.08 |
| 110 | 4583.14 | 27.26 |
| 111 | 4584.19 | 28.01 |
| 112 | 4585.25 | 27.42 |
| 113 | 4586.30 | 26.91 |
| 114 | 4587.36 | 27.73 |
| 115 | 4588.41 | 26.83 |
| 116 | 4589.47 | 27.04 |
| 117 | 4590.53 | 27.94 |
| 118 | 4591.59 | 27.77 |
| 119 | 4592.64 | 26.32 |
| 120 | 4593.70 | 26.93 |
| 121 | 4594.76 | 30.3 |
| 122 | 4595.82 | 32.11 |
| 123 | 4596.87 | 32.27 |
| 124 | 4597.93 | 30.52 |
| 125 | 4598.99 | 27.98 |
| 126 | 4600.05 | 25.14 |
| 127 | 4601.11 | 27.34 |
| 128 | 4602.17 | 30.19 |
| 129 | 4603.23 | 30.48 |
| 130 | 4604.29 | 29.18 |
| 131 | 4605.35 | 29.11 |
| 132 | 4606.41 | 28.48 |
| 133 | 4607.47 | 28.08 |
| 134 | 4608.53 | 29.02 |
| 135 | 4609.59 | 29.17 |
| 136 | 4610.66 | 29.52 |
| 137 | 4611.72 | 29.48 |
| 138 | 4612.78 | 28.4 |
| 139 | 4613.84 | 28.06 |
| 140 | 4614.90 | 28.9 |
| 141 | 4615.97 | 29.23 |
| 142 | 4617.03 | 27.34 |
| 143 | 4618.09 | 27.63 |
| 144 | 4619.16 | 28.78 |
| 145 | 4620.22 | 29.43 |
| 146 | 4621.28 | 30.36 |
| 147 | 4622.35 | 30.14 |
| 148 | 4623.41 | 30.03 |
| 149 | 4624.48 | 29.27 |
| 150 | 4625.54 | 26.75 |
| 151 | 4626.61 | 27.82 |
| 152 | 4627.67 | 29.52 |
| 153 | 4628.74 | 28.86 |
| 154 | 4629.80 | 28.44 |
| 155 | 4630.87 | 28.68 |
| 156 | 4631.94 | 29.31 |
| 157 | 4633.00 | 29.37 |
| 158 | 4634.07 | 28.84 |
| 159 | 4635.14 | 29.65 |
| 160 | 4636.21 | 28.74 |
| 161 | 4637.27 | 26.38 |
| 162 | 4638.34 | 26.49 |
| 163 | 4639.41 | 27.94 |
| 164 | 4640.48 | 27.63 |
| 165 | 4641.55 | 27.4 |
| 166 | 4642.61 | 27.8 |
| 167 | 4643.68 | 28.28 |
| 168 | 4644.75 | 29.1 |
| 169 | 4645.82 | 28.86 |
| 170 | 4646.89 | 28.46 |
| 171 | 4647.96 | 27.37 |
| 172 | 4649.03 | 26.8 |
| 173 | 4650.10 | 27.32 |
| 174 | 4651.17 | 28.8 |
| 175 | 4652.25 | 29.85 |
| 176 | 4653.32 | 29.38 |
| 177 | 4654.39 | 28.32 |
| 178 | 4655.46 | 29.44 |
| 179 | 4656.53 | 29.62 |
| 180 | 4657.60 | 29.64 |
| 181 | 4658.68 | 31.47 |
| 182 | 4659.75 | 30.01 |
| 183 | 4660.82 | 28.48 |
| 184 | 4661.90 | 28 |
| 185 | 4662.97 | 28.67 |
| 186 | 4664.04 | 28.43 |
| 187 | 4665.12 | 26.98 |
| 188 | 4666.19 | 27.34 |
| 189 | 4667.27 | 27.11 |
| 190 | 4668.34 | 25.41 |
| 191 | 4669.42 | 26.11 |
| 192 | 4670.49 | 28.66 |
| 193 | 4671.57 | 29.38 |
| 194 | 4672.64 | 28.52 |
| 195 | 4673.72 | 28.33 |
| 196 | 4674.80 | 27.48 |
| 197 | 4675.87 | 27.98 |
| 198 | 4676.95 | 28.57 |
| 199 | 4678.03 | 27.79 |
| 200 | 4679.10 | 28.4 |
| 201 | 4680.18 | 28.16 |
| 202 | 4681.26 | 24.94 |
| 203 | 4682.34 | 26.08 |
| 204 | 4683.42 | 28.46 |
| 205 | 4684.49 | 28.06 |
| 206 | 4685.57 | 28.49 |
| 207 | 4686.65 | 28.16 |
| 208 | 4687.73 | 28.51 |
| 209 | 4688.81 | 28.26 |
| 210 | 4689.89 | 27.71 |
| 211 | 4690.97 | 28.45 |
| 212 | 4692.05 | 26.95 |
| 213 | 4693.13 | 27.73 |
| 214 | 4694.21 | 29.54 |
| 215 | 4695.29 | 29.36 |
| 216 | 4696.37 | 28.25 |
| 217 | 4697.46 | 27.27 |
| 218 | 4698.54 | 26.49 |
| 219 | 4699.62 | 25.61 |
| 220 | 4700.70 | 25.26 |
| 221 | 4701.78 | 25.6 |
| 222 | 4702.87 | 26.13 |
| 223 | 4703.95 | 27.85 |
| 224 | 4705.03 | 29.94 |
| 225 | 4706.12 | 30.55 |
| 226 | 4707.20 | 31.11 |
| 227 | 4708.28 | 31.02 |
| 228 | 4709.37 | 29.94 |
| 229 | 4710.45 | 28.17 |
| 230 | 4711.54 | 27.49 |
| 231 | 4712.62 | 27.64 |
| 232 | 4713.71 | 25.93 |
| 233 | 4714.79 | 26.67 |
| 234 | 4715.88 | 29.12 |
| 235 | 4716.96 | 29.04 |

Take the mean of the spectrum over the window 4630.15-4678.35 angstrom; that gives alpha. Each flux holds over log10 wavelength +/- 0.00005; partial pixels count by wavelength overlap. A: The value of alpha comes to 28.3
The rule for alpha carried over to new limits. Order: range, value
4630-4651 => 28.1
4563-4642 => 28.4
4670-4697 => 28.1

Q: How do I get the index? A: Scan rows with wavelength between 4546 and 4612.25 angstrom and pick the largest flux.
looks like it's 32.27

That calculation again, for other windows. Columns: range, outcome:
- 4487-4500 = 29.24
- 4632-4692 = 31.47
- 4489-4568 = 32.48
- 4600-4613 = 30.48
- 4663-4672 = 29.38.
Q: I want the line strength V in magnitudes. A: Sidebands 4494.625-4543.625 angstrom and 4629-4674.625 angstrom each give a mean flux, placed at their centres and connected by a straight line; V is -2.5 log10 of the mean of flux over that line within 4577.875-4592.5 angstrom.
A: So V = 0.026 mag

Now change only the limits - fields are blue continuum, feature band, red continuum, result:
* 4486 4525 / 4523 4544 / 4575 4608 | 0.04 mag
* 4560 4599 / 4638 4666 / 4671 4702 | -0.02 mag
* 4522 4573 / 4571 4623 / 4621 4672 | -0.02 mag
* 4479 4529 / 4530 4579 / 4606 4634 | 0.03 mag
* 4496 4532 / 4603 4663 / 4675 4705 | -0.03 mag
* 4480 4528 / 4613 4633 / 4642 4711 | -0.02 mag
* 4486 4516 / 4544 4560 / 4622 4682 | 0.06 mag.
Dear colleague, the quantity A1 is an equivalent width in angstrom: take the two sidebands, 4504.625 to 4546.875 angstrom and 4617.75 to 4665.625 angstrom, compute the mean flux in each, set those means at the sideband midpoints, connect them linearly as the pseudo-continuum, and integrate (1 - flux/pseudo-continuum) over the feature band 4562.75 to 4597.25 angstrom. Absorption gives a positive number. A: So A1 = 0.46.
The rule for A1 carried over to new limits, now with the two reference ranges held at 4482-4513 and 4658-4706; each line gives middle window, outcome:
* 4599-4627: -0.6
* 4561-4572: 0.2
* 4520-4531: 0.6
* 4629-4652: -0.1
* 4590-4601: -0.2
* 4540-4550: 0.3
